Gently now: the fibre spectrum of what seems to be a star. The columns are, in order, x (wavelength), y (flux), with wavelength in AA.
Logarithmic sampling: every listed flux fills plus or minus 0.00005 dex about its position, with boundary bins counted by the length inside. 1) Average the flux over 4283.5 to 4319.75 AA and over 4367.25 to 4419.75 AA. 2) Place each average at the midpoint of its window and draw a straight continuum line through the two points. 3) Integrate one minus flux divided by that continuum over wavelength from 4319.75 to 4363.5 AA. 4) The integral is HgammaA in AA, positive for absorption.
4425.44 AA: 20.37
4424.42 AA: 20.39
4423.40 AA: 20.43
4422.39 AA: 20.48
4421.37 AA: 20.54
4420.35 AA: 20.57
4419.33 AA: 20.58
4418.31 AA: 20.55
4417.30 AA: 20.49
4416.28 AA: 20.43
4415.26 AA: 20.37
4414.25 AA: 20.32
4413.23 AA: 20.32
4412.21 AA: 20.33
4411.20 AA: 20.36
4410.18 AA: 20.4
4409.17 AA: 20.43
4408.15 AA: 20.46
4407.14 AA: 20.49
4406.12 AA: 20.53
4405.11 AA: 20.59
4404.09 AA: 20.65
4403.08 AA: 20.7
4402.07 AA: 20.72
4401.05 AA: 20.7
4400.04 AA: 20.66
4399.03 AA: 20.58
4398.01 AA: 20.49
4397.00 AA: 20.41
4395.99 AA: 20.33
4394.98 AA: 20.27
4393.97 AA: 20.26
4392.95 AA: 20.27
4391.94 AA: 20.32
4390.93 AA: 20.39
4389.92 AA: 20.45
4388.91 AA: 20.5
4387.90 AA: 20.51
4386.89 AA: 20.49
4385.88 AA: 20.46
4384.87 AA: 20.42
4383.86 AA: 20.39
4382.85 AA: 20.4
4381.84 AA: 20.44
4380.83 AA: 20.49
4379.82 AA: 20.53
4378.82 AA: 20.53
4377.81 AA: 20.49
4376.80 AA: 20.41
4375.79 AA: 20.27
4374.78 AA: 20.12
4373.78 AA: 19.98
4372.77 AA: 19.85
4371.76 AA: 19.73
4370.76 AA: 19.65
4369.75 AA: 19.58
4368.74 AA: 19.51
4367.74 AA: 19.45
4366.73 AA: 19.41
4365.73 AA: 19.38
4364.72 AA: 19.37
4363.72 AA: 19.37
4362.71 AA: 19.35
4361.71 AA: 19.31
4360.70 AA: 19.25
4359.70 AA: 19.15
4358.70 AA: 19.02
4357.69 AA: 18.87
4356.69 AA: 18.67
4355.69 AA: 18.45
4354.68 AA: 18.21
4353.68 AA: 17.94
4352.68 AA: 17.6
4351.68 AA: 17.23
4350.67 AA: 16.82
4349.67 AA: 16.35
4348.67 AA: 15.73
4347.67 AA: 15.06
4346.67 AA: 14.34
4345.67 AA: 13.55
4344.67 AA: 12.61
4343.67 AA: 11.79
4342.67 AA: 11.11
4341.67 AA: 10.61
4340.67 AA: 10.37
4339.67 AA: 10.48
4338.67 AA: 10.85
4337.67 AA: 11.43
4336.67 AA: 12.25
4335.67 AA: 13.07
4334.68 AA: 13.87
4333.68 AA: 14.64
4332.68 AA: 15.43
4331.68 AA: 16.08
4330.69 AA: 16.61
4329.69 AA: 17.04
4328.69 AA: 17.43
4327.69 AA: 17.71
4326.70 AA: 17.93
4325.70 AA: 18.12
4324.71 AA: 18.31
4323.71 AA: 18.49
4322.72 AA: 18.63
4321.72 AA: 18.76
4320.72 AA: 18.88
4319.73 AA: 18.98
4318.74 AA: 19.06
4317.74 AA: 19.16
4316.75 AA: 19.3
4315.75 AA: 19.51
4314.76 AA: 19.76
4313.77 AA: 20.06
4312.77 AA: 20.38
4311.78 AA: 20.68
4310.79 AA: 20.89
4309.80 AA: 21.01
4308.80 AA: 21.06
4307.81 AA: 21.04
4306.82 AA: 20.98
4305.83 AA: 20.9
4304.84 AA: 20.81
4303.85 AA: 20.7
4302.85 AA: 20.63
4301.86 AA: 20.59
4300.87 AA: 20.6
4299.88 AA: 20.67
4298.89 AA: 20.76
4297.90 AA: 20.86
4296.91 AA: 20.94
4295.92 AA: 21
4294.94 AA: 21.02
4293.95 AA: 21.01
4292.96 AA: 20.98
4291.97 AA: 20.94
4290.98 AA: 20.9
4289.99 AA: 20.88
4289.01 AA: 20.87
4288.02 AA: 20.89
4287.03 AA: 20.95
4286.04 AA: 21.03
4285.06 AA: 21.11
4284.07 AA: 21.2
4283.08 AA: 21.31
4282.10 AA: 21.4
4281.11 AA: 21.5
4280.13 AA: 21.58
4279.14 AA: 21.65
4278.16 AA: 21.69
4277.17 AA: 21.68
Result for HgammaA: 9.51 AA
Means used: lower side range 20.6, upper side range 20.3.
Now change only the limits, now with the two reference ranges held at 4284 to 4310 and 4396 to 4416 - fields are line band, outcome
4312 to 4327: 1.26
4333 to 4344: 4.68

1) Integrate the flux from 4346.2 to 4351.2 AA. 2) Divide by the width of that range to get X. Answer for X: 15.7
